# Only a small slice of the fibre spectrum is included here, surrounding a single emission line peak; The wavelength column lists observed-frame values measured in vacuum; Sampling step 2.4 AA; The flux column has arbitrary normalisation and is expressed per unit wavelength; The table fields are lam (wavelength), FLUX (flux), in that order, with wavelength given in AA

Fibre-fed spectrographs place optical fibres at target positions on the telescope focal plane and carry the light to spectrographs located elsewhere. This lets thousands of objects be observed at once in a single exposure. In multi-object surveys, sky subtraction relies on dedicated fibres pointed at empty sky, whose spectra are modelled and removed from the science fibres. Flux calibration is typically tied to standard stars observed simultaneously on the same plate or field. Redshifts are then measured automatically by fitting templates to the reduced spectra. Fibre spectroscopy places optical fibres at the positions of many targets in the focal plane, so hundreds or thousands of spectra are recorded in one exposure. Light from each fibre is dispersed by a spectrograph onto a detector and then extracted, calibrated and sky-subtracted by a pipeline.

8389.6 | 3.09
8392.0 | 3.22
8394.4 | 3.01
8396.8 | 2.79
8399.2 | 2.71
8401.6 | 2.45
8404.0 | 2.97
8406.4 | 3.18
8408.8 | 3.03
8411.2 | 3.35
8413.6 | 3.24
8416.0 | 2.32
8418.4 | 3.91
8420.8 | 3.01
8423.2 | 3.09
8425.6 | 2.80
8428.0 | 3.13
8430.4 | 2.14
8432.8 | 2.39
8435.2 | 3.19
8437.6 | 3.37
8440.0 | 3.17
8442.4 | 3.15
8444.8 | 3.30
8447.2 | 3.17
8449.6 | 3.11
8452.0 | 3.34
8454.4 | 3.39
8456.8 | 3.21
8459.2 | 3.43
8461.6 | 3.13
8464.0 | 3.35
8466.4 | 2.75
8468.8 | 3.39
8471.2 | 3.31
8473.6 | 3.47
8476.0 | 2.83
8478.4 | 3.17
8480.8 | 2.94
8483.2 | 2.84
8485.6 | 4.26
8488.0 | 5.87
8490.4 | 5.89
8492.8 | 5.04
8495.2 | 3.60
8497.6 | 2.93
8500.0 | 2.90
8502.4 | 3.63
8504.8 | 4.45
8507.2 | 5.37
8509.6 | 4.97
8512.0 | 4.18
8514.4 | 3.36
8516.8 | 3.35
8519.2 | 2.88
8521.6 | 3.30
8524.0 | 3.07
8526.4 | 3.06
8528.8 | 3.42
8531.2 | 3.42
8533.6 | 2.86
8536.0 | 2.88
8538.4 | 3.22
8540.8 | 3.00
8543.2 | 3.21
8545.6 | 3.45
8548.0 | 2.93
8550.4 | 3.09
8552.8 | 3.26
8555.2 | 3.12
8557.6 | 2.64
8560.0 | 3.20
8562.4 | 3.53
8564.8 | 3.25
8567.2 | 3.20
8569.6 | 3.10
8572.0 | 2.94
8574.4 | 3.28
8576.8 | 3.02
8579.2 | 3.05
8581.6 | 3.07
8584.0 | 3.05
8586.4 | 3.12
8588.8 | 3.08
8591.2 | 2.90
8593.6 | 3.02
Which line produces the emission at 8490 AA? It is [S II]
